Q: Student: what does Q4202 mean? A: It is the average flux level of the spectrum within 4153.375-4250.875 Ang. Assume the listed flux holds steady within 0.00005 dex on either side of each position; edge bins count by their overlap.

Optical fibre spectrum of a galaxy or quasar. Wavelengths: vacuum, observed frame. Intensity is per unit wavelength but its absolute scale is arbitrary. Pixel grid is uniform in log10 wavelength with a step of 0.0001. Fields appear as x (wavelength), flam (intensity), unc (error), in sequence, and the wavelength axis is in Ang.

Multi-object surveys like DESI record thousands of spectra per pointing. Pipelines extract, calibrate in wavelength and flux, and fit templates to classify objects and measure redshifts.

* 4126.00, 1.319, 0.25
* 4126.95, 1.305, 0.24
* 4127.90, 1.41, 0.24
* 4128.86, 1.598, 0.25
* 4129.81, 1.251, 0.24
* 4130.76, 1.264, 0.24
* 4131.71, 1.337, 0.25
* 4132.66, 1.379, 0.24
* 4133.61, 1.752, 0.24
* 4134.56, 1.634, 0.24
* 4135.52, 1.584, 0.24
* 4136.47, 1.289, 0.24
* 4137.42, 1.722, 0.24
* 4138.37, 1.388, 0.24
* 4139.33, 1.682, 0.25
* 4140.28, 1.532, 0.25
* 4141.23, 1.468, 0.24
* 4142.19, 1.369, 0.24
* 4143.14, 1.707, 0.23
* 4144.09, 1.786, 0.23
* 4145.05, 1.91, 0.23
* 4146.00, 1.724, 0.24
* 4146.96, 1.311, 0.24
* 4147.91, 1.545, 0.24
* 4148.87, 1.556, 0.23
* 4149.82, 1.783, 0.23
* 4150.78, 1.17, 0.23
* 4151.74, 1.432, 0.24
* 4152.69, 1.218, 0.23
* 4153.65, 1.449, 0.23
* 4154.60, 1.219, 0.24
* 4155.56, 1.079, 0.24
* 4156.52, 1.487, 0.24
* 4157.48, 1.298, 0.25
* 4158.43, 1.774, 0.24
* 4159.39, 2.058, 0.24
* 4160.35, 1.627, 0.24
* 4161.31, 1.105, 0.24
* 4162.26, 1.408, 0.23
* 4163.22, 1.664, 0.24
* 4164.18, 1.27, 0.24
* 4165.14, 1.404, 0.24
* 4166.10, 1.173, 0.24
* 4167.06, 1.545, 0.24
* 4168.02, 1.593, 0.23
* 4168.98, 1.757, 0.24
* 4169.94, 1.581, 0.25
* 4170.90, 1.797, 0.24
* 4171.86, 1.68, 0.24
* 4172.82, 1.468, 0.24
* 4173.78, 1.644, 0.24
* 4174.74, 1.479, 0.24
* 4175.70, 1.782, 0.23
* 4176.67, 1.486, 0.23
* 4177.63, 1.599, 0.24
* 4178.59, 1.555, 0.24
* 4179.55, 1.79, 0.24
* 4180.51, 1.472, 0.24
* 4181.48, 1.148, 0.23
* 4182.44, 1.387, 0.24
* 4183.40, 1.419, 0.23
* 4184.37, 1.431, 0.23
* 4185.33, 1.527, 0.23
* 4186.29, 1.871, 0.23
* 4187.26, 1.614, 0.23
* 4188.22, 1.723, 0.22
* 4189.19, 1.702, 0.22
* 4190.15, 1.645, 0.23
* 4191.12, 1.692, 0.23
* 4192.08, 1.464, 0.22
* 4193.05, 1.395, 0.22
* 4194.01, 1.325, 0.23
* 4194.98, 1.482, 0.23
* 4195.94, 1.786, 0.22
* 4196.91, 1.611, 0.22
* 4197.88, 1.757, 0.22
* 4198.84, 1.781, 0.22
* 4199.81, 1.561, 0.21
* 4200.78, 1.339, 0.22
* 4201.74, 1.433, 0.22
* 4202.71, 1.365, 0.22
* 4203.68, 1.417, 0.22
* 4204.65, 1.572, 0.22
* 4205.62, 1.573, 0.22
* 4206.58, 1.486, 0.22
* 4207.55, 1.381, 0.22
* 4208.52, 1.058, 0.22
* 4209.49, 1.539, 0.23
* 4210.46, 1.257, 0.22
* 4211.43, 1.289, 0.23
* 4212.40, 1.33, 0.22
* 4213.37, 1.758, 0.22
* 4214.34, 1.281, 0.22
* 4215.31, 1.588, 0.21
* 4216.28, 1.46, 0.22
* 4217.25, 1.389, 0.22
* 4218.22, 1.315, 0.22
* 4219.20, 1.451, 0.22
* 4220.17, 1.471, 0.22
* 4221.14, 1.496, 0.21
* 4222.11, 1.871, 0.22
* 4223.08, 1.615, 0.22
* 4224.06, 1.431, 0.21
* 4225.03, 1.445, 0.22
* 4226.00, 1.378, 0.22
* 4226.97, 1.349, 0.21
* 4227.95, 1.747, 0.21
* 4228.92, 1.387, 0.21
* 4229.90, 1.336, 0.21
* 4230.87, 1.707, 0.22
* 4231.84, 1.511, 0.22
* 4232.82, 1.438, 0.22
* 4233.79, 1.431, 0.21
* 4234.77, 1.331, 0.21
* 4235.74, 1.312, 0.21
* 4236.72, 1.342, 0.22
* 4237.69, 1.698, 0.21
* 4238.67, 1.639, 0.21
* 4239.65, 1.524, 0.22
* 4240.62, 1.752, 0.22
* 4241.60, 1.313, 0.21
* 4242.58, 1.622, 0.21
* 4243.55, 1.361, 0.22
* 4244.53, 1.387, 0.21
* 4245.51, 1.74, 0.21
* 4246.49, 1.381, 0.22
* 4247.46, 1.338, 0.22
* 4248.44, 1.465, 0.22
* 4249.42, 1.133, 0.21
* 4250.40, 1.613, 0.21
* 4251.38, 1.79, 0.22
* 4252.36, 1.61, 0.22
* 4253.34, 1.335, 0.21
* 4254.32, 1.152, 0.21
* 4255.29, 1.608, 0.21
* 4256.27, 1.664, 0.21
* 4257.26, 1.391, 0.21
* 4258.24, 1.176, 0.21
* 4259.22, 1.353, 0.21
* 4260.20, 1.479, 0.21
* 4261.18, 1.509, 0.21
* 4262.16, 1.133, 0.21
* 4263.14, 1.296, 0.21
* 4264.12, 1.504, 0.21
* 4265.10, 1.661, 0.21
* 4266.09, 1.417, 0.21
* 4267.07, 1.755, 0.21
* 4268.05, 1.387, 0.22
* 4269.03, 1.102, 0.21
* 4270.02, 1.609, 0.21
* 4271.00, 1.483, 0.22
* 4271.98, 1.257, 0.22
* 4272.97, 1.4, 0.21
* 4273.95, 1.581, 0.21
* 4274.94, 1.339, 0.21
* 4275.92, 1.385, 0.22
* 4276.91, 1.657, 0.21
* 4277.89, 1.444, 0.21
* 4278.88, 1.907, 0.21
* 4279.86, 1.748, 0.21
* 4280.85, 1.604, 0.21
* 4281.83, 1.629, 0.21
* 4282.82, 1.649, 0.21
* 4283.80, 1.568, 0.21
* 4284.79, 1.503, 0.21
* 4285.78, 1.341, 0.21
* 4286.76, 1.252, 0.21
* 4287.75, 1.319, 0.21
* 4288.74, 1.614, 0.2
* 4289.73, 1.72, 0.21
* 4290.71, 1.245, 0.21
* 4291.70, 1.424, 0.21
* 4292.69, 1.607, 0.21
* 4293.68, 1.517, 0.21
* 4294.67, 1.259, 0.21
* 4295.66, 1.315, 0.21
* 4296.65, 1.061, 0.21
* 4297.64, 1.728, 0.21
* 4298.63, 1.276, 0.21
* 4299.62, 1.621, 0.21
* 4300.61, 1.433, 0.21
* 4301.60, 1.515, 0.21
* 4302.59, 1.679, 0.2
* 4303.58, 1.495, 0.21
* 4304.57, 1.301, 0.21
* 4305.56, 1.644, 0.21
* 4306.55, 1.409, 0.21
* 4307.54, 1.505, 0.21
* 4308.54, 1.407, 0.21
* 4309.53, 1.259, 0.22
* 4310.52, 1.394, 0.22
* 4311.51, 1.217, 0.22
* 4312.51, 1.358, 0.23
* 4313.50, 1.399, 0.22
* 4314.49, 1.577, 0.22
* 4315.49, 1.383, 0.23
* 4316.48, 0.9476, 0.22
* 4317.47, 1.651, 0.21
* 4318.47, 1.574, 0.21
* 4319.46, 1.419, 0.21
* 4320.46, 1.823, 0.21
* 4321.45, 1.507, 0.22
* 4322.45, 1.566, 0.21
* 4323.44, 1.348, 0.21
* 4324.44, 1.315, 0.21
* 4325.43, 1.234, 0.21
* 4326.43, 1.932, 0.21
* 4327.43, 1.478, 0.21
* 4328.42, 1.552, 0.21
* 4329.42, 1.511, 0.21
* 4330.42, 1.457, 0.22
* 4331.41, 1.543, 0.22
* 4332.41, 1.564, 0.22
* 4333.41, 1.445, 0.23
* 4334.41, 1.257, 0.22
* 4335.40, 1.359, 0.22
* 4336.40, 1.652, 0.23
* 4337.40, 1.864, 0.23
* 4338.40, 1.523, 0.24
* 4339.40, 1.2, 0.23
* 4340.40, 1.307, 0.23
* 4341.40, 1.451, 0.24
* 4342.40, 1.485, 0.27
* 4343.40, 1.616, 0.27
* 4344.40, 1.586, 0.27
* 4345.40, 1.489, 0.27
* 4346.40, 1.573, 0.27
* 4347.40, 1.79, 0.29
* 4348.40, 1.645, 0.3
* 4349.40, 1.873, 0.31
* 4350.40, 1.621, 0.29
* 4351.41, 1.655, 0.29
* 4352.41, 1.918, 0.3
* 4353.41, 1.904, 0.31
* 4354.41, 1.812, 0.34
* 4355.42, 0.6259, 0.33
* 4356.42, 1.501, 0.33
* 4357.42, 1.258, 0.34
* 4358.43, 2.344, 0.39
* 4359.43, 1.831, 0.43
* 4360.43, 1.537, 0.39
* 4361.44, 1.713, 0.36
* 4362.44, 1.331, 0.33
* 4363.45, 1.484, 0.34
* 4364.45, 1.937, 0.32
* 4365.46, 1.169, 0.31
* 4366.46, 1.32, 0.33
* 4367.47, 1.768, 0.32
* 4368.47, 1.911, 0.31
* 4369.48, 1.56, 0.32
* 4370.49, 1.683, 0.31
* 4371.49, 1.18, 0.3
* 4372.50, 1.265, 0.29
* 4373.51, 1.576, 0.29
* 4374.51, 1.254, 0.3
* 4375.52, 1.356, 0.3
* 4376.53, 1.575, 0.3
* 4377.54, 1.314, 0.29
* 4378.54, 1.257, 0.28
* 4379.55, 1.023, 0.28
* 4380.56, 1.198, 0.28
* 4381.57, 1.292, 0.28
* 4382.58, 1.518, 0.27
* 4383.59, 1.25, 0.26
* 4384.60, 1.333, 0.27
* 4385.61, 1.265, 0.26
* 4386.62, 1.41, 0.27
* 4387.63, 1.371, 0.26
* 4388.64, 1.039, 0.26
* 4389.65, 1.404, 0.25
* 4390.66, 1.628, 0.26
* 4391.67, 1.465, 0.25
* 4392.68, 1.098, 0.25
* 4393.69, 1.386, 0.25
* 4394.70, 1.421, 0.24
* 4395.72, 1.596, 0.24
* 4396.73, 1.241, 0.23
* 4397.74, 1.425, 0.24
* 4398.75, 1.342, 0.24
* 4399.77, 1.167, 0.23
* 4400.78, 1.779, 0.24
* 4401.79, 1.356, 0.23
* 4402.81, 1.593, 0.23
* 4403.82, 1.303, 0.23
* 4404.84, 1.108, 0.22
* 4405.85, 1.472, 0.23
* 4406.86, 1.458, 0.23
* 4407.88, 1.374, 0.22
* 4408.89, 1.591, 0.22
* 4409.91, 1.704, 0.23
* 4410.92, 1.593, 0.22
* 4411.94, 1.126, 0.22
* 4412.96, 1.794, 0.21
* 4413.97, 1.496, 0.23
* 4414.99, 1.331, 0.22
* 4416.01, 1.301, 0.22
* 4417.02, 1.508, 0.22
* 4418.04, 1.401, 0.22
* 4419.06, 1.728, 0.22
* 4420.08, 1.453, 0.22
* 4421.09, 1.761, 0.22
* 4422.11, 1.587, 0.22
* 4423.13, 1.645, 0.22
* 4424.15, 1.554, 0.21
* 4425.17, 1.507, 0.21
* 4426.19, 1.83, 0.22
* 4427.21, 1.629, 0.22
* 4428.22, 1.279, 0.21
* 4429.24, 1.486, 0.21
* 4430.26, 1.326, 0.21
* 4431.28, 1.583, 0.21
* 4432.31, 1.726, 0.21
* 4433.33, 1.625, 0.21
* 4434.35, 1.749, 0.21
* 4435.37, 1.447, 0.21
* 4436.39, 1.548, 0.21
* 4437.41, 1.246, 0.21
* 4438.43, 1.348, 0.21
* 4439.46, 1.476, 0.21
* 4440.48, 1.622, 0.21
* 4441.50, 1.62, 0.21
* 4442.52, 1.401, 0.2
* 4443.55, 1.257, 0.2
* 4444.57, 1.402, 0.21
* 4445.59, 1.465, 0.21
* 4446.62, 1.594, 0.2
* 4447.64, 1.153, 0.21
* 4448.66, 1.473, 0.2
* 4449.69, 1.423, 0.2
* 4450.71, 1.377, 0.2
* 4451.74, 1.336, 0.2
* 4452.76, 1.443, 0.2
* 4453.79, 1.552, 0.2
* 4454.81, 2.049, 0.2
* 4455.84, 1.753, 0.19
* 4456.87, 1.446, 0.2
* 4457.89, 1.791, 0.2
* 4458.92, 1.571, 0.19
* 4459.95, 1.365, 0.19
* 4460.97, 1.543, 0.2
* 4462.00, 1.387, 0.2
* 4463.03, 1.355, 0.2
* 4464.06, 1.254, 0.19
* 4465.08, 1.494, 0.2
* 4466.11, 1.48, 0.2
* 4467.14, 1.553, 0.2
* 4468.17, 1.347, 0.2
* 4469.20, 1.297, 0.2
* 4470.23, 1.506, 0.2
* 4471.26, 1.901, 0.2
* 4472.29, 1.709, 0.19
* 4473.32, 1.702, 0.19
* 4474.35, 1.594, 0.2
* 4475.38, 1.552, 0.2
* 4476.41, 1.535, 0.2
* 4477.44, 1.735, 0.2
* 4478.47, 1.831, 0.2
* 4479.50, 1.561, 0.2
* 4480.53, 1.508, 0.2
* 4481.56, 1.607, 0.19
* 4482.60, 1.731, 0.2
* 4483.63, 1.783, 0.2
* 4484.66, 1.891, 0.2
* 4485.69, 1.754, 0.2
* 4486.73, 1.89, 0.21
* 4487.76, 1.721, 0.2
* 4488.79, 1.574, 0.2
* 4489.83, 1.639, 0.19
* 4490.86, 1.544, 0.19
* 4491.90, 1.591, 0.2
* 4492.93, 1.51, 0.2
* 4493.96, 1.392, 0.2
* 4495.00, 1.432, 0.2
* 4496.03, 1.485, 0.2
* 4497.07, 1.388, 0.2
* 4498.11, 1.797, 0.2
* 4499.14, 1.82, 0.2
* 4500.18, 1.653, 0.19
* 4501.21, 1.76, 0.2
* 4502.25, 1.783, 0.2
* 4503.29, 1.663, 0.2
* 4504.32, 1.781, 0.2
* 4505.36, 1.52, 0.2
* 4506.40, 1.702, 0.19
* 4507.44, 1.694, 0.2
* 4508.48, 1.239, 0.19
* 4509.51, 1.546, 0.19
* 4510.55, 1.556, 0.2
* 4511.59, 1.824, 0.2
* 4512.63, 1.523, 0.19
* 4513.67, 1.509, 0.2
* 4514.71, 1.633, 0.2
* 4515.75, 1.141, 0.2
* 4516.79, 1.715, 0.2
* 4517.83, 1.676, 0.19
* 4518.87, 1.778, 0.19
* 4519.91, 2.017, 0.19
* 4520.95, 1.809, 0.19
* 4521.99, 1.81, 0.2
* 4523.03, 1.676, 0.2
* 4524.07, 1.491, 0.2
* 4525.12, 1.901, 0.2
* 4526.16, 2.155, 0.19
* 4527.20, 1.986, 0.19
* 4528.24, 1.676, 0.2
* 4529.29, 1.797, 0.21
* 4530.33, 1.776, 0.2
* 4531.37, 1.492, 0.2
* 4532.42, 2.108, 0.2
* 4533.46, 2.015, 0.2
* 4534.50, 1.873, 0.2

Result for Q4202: 1.5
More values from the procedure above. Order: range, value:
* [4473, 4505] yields 1.65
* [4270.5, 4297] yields 1.48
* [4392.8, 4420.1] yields 1.44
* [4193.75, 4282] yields 1.48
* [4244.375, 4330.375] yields 1.46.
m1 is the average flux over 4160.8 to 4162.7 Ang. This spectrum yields 1.26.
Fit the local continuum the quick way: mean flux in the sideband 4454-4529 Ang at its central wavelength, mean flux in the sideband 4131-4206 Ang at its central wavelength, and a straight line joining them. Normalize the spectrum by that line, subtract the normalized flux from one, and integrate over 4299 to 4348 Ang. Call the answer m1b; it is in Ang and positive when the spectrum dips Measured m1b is 3.06 Ang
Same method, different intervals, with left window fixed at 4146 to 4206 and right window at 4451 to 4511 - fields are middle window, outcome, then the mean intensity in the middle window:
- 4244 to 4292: 2.29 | 1.47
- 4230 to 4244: 0.39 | 1.5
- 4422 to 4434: 0.13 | 1.57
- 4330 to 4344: 0.72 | 1.48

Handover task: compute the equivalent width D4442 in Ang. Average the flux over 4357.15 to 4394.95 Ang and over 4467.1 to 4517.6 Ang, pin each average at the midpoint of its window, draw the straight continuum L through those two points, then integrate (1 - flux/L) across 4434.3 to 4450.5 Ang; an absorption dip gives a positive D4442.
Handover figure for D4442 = 1.0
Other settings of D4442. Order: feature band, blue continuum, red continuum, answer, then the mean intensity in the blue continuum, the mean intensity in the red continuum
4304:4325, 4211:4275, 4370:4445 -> 0.3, 1.46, 1.44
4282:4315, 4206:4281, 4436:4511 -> 1.0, 1.47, 1.56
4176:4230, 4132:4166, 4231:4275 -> -0.9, 1.5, 1.45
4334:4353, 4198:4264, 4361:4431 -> -1.7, 1.46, 1.44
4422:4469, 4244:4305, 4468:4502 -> 3.0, 1.47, 1.63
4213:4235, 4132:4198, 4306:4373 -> 0.6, 1.54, 1.52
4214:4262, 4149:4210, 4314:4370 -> 1.8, 1.51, 1.55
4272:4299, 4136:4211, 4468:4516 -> 1.3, 1.52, 1.62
